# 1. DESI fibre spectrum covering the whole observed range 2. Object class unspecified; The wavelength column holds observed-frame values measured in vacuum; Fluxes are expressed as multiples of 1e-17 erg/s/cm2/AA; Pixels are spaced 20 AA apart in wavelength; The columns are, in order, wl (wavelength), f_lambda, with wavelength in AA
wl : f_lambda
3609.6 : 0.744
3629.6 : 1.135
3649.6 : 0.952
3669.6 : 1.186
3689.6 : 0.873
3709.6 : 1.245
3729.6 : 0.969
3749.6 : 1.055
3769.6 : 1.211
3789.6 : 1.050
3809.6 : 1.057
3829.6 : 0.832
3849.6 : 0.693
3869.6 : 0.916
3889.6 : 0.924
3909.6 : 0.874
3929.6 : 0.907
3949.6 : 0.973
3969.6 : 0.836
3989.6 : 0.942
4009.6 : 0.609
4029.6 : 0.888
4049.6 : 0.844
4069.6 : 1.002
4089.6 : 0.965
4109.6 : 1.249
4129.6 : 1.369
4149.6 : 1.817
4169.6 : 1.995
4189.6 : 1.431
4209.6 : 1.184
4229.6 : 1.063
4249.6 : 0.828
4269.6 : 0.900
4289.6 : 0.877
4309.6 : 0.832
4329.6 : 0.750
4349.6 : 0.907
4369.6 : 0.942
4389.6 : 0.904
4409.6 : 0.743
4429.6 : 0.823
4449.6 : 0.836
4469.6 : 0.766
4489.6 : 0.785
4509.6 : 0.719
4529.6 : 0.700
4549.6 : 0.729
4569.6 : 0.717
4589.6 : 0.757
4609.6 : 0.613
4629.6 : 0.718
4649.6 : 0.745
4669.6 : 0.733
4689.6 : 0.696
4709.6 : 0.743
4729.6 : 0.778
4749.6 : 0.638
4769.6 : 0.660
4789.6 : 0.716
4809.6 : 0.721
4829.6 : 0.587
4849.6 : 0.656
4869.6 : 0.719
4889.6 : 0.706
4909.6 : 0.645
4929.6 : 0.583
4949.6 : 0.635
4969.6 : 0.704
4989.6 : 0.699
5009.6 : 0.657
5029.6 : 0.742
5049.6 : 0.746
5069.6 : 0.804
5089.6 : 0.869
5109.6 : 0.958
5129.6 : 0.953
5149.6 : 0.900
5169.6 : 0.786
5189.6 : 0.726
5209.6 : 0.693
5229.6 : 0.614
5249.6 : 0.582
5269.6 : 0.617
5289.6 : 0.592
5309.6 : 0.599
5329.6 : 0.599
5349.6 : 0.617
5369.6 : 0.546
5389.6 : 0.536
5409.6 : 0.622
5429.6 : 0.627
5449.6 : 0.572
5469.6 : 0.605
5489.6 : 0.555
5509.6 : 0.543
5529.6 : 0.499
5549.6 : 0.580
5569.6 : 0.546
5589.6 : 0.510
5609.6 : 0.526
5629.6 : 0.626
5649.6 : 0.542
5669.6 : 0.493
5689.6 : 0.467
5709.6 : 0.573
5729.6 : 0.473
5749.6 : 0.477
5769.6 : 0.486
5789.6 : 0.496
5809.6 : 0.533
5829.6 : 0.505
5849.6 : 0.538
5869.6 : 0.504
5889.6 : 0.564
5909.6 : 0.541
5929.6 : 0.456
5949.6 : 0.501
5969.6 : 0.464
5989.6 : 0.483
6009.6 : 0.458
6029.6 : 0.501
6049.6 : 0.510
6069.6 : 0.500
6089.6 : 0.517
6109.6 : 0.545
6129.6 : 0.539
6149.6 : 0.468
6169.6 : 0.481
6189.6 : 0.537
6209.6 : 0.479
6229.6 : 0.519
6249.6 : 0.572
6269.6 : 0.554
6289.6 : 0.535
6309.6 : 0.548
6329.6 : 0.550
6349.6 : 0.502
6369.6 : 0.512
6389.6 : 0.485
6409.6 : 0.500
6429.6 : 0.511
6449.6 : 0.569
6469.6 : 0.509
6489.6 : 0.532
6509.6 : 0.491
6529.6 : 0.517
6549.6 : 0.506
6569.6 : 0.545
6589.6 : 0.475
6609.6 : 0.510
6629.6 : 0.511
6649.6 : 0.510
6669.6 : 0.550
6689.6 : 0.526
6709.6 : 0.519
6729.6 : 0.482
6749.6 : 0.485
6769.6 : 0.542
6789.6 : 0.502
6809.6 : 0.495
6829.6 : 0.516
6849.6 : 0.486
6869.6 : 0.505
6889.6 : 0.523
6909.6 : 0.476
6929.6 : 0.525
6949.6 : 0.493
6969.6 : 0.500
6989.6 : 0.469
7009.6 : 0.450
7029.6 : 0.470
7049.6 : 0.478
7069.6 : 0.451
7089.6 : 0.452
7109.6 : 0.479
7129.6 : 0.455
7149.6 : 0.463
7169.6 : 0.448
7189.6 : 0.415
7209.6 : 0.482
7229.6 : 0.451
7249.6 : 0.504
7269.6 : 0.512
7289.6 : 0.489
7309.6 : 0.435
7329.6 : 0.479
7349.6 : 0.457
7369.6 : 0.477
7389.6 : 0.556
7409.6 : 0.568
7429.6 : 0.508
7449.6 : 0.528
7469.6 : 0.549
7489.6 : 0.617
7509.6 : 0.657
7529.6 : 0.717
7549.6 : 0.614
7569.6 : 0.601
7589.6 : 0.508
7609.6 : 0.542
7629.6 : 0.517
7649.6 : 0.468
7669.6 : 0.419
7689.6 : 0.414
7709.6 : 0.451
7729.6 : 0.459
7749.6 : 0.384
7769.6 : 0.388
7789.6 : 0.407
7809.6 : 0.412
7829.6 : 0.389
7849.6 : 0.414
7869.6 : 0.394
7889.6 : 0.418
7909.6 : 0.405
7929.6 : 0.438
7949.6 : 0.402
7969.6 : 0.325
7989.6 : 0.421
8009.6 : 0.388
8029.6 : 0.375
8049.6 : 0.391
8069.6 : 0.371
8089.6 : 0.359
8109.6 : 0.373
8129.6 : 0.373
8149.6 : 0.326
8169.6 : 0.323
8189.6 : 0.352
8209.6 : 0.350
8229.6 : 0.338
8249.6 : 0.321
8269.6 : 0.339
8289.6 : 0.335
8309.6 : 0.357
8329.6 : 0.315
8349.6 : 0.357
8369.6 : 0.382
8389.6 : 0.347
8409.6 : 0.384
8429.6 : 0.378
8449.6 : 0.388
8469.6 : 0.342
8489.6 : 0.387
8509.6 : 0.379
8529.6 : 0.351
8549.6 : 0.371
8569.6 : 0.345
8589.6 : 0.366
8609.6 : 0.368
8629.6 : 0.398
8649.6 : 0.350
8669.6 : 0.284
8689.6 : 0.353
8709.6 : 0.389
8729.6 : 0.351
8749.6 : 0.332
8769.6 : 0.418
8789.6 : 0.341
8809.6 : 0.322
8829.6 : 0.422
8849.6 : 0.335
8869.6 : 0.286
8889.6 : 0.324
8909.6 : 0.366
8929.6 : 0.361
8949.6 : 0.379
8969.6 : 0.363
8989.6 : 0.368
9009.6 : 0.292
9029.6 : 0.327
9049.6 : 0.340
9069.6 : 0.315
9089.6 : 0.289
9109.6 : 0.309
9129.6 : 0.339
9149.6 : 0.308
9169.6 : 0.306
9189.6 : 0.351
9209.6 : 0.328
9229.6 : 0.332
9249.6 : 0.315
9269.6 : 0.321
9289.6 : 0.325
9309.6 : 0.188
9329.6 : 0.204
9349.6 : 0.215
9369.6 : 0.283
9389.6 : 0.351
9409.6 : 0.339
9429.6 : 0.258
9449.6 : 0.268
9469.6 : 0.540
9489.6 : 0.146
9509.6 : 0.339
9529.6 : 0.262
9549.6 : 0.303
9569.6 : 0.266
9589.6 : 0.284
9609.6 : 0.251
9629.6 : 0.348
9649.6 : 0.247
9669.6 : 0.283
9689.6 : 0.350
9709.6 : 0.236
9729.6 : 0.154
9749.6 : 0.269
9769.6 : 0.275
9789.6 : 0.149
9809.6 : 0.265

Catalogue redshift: 1.69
